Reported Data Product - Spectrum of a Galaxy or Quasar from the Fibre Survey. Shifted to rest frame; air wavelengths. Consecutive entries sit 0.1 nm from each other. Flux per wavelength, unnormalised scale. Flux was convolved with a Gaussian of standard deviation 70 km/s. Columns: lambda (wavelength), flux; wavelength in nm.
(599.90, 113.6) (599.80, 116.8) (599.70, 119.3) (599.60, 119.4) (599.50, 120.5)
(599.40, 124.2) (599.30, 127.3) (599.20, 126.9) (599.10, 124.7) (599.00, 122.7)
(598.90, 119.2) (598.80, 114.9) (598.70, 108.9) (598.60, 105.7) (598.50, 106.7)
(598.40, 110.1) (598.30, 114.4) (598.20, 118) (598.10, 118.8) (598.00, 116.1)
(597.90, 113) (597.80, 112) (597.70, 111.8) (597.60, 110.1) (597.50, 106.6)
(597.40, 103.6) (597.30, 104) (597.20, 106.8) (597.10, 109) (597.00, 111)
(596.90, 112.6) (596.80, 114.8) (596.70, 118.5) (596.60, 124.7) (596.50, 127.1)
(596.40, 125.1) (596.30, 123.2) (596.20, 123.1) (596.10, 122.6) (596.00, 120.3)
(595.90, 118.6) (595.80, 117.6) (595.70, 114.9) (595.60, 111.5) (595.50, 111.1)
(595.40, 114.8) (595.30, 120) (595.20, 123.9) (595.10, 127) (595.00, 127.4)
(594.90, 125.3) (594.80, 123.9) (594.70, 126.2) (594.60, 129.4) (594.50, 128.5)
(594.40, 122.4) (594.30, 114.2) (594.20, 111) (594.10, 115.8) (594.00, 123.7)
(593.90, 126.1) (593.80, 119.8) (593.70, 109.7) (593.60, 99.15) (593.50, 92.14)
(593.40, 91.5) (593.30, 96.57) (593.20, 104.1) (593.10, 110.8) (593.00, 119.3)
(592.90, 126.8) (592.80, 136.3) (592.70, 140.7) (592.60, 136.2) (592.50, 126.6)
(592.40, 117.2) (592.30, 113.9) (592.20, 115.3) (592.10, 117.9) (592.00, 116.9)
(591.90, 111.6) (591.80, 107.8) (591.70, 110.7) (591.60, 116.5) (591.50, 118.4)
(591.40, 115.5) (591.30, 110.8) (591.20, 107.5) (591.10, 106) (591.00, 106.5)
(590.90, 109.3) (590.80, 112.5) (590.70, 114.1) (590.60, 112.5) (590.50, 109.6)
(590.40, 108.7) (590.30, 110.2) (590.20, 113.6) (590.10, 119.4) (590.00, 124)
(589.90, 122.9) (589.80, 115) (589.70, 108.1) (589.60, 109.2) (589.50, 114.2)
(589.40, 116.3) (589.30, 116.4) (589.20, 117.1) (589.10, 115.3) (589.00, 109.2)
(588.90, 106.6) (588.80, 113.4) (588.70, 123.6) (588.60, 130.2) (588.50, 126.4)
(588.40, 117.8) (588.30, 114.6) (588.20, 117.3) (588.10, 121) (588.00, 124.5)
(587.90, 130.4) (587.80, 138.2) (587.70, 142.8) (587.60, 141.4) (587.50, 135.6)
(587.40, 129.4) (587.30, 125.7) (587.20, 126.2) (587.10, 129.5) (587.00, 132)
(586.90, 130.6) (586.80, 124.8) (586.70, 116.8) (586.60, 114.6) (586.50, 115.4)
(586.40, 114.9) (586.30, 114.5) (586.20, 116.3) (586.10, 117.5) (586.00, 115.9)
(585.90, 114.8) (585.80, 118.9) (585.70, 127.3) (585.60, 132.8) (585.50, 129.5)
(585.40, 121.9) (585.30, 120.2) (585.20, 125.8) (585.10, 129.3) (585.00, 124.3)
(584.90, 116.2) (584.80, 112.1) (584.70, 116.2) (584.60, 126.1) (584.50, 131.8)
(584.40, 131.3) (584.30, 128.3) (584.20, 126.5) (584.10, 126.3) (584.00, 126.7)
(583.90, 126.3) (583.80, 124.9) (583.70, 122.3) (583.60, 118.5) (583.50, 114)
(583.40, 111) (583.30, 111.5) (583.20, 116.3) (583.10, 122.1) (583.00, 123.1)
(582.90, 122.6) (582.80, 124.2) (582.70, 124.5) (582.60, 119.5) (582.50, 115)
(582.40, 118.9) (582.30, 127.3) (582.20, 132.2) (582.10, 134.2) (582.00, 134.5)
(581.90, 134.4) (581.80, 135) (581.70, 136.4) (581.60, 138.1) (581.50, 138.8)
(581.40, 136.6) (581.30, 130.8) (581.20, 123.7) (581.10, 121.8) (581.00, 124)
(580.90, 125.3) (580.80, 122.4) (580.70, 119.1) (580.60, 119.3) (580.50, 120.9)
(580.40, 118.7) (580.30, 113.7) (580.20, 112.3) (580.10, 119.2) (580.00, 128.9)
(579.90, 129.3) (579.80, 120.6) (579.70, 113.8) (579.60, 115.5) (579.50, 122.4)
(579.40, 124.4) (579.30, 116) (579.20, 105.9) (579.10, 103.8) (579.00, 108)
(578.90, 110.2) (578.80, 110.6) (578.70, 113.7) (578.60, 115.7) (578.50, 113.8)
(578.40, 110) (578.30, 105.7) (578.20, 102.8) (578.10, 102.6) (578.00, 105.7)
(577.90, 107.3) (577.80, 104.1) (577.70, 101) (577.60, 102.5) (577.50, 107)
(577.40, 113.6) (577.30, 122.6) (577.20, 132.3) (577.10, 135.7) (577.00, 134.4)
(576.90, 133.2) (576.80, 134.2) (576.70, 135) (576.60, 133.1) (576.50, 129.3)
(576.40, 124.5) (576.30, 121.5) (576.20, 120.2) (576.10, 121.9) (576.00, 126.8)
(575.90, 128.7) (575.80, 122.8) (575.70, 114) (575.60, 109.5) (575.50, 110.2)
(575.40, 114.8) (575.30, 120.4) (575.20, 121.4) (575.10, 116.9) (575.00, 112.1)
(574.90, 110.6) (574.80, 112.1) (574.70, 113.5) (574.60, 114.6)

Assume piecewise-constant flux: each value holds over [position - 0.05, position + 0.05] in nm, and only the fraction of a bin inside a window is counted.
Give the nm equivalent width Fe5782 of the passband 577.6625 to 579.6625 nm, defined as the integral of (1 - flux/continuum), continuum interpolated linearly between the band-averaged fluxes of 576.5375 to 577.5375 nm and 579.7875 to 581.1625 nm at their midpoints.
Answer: 0.24 nm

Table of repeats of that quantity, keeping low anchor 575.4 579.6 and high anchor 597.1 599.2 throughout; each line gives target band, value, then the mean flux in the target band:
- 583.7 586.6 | -0.18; 122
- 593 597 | -0.13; 117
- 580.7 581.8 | -0.13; 130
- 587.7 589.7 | -0.08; 119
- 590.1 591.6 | 0.03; 112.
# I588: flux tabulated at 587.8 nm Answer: 138.2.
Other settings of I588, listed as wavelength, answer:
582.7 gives 124.5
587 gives 132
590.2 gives 113.6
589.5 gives 114.2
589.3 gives 116.4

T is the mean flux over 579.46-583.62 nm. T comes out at 124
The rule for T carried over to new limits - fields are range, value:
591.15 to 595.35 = 117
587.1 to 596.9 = 118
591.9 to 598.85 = 116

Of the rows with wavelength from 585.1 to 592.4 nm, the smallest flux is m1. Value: 106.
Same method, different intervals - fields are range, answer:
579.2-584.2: 105.9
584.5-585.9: 112.1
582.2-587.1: 111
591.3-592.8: 107.8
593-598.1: 91.5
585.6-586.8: 114.5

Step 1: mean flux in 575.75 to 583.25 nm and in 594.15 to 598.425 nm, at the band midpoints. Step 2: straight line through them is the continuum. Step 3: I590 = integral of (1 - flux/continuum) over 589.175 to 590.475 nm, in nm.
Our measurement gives 0.043 nm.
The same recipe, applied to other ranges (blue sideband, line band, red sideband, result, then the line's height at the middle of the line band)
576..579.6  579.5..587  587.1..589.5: -0.184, 120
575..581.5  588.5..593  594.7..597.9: 0.045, 117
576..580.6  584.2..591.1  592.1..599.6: -0.190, 117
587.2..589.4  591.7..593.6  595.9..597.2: 0.094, 121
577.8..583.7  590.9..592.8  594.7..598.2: 0.015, 118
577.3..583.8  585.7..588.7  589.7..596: -0.172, 117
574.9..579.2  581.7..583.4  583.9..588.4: -0.046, 121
